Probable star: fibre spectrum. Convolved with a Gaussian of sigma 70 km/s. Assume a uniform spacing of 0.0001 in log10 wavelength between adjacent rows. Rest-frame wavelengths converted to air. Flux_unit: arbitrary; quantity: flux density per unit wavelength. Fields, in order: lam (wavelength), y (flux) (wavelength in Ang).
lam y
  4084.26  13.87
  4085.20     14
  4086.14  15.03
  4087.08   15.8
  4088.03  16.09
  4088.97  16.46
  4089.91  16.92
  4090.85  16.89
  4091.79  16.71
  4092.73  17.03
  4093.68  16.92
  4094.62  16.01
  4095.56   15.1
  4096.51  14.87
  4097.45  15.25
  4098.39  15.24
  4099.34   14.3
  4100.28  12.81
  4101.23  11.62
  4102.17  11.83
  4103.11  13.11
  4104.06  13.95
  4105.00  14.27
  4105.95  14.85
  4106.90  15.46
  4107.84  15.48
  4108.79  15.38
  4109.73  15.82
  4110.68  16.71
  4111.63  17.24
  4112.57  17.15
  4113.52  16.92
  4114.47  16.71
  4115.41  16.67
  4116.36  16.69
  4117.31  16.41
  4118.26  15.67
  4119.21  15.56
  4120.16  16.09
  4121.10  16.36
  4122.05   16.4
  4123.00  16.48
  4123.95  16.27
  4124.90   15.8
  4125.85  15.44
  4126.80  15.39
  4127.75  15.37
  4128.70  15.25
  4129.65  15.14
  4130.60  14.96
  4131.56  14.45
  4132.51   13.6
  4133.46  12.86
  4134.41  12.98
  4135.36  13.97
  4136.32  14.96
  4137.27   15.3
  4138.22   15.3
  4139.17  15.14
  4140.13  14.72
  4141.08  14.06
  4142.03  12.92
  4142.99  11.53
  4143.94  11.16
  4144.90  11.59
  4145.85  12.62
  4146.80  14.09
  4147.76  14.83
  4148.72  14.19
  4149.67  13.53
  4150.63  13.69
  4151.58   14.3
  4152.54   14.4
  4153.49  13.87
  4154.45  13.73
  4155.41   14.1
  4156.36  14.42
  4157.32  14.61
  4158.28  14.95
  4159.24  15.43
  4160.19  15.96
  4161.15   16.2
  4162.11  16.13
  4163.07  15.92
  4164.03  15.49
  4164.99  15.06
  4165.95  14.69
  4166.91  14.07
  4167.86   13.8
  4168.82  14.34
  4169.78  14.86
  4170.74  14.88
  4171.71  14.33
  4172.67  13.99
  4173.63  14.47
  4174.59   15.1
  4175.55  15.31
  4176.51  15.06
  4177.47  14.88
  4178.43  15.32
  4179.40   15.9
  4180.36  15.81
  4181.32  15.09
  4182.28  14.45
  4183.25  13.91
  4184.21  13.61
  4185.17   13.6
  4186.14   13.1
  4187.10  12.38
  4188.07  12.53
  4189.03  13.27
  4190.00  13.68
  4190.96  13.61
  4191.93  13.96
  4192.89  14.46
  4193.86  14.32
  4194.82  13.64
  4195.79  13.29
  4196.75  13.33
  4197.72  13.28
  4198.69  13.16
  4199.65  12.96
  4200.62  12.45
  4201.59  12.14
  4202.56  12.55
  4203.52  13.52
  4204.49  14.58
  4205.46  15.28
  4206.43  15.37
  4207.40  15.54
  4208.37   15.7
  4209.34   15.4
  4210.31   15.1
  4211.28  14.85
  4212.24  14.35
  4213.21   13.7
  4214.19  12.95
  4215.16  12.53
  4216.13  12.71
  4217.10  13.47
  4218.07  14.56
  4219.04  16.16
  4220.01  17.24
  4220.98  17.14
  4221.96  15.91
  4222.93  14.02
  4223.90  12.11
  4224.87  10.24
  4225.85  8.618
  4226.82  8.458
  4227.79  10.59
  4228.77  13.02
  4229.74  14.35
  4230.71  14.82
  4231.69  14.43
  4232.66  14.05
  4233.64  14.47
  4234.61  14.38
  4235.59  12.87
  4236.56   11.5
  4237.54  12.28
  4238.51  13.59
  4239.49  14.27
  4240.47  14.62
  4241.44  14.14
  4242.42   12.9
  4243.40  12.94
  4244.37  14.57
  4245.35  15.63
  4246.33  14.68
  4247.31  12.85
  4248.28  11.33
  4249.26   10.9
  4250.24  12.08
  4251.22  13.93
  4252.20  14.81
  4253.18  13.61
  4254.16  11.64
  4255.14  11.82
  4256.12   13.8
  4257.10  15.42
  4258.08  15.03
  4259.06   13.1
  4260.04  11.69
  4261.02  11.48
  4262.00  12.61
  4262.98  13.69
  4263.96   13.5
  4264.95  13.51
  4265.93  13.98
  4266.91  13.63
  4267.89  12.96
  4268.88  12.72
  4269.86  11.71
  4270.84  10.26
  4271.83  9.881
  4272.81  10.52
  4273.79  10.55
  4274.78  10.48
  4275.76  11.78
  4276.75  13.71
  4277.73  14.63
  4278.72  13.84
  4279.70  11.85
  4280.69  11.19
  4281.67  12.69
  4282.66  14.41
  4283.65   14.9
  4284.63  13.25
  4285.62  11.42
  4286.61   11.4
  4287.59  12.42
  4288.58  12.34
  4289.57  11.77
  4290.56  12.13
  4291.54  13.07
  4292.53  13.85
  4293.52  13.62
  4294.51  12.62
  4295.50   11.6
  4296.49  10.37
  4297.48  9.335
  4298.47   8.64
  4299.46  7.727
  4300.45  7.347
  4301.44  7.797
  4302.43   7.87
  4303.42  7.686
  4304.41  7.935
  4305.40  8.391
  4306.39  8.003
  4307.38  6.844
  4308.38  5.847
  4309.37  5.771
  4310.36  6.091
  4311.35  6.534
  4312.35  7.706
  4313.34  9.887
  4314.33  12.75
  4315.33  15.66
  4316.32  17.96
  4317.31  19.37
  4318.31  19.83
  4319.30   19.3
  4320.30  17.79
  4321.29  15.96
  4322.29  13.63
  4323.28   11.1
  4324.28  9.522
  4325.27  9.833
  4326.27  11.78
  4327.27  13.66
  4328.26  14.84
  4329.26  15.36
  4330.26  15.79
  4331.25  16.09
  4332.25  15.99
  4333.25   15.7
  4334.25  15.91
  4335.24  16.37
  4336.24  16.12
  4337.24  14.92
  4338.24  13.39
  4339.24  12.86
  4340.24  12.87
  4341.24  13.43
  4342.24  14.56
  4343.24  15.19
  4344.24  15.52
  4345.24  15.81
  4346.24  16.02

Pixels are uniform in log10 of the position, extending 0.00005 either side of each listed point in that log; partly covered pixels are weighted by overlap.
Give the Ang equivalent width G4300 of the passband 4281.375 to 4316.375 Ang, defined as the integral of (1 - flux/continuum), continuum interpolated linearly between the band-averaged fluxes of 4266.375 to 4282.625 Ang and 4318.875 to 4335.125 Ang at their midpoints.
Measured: 7.4 Ang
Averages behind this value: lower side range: 12.1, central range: 10.4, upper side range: 14.5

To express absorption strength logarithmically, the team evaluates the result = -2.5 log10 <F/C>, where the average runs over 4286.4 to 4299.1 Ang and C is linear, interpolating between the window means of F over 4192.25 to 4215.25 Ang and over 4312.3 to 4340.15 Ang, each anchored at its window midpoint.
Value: 0.23 mag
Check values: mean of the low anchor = 14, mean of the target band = 11.7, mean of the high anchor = 14.7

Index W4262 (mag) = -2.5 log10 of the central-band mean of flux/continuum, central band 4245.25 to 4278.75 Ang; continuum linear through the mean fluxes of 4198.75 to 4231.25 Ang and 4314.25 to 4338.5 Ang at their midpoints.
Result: 0.127 mag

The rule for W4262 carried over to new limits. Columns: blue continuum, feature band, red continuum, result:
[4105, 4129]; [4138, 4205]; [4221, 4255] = 0.05 mag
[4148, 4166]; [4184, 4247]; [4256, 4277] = -0.01 mag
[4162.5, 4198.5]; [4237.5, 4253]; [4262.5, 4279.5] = -0.05 mag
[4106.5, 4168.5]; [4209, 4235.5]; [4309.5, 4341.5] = 0.06 mag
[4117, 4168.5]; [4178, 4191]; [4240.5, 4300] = 0.00 mag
